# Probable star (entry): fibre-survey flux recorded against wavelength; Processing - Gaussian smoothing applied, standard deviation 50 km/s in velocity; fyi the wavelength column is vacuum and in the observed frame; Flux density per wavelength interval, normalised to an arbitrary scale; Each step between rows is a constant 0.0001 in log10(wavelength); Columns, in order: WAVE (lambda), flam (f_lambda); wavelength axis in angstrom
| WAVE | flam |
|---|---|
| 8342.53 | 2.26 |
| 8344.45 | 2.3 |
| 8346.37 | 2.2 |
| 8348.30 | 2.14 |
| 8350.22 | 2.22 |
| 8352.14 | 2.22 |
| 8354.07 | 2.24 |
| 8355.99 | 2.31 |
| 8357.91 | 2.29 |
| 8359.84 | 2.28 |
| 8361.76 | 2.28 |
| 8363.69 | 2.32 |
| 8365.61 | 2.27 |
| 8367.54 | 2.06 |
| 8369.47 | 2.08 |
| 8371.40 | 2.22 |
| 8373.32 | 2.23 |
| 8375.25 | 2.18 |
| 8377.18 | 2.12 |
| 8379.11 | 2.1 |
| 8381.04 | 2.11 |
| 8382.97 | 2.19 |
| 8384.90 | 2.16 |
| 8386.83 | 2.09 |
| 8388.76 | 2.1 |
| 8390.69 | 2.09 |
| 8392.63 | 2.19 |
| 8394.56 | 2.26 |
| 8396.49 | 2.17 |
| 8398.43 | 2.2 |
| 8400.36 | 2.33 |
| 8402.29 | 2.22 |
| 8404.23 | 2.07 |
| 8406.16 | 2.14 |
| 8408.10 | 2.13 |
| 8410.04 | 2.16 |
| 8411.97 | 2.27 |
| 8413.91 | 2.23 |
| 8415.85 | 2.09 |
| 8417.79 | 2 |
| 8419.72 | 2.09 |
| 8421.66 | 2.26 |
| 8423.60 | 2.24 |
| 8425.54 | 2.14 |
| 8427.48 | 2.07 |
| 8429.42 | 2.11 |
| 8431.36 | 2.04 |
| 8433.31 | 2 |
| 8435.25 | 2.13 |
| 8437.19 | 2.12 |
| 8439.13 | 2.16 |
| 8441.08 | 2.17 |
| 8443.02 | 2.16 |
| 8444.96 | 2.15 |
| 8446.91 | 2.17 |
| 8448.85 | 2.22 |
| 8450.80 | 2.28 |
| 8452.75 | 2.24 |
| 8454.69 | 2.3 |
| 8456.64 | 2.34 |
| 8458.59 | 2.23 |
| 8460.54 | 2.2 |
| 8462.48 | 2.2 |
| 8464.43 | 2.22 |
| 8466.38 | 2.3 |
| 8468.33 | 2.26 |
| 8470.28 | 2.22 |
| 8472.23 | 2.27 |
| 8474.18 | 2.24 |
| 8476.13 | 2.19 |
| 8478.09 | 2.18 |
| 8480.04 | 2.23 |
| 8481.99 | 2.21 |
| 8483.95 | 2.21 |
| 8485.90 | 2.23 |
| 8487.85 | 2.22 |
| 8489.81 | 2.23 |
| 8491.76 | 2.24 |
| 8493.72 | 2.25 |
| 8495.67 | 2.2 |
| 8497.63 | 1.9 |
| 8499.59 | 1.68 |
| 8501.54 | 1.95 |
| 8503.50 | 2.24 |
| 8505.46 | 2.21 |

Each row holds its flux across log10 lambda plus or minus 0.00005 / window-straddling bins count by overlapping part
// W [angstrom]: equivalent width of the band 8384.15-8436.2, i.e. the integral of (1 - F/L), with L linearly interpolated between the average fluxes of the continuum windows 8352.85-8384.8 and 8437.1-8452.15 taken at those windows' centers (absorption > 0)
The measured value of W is 1.07 angstrom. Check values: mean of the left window 2.2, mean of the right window 2.18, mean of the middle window 2.15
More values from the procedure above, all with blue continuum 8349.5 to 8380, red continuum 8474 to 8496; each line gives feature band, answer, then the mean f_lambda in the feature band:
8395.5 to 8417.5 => 0.4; 2.18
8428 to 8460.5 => 0.6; 2.18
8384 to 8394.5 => 0.4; 2.14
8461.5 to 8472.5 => -0.1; 2.24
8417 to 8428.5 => 0.4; 2.14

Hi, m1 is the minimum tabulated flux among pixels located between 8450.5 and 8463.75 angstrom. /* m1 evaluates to 2.2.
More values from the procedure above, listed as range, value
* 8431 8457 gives 2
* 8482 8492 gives 2.21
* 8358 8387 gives 2.06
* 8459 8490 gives 2.18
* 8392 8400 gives 2.17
